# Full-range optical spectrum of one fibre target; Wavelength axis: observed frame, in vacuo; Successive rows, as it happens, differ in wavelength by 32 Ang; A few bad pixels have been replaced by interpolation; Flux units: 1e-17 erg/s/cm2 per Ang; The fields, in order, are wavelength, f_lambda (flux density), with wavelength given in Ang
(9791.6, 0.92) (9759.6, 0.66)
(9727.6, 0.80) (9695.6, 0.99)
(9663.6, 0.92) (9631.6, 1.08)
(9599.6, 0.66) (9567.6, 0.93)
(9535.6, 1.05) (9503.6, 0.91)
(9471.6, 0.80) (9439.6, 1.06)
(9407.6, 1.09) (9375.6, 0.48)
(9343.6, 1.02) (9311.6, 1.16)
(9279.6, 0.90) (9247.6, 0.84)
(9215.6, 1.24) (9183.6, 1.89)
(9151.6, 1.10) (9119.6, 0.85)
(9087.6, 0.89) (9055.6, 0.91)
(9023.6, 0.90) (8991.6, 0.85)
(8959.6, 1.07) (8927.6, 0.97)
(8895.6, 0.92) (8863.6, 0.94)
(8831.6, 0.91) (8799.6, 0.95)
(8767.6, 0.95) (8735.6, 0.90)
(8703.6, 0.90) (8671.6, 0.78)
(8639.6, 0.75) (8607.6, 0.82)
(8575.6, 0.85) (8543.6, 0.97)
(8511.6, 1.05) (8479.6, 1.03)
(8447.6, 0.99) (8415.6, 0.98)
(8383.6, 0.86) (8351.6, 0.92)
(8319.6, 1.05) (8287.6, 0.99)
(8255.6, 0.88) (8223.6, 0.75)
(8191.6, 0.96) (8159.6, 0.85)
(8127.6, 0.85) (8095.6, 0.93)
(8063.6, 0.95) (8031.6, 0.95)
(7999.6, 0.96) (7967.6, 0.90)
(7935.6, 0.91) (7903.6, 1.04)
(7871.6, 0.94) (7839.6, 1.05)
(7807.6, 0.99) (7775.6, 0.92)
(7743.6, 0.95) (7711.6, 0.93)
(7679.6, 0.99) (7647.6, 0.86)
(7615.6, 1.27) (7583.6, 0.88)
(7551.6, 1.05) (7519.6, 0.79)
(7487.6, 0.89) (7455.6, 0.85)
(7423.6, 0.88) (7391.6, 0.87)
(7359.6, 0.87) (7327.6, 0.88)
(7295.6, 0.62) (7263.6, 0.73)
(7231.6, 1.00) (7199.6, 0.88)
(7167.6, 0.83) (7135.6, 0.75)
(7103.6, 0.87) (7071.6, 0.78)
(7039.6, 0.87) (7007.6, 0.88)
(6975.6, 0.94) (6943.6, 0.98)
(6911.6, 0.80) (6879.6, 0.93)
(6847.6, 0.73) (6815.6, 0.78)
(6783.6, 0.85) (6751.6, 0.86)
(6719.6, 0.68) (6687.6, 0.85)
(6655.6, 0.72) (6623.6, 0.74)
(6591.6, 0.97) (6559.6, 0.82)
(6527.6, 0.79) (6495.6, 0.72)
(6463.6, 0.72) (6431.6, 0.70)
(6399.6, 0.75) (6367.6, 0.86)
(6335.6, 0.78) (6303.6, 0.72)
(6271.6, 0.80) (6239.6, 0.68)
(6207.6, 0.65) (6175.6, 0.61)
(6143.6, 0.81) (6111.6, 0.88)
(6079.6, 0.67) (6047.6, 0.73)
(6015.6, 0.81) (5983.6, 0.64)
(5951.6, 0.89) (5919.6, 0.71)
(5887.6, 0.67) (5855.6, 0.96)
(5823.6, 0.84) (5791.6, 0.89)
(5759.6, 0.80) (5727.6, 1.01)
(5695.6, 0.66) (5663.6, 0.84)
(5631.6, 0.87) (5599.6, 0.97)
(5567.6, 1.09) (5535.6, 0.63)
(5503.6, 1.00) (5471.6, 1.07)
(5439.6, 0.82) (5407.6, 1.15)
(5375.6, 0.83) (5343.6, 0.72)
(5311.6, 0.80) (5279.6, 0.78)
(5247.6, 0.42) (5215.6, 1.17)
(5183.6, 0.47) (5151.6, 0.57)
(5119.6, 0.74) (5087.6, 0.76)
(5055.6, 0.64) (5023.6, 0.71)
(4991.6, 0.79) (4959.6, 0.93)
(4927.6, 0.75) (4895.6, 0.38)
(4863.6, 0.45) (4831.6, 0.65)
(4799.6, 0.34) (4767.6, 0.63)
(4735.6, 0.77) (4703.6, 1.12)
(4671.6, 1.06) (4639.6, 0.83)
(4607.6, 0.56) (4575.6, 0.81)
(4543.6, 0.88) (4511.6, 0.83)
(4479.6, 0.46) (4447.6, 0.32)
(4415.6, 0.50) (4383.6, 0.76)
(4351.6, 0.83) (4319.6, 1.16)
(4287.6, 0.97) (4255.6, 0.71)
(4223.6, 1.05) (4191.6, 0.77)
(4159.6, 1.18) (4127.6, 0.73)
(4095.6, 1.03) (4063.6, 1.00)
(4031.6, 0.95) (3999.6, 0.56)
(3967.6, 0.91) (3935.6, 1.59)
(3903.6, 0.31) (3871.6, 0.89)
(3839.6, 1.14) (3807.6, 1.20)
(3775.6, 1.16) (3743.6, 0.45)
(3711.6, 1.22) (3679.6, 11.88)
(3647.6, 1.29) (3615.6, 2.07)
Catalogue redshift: 0.398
